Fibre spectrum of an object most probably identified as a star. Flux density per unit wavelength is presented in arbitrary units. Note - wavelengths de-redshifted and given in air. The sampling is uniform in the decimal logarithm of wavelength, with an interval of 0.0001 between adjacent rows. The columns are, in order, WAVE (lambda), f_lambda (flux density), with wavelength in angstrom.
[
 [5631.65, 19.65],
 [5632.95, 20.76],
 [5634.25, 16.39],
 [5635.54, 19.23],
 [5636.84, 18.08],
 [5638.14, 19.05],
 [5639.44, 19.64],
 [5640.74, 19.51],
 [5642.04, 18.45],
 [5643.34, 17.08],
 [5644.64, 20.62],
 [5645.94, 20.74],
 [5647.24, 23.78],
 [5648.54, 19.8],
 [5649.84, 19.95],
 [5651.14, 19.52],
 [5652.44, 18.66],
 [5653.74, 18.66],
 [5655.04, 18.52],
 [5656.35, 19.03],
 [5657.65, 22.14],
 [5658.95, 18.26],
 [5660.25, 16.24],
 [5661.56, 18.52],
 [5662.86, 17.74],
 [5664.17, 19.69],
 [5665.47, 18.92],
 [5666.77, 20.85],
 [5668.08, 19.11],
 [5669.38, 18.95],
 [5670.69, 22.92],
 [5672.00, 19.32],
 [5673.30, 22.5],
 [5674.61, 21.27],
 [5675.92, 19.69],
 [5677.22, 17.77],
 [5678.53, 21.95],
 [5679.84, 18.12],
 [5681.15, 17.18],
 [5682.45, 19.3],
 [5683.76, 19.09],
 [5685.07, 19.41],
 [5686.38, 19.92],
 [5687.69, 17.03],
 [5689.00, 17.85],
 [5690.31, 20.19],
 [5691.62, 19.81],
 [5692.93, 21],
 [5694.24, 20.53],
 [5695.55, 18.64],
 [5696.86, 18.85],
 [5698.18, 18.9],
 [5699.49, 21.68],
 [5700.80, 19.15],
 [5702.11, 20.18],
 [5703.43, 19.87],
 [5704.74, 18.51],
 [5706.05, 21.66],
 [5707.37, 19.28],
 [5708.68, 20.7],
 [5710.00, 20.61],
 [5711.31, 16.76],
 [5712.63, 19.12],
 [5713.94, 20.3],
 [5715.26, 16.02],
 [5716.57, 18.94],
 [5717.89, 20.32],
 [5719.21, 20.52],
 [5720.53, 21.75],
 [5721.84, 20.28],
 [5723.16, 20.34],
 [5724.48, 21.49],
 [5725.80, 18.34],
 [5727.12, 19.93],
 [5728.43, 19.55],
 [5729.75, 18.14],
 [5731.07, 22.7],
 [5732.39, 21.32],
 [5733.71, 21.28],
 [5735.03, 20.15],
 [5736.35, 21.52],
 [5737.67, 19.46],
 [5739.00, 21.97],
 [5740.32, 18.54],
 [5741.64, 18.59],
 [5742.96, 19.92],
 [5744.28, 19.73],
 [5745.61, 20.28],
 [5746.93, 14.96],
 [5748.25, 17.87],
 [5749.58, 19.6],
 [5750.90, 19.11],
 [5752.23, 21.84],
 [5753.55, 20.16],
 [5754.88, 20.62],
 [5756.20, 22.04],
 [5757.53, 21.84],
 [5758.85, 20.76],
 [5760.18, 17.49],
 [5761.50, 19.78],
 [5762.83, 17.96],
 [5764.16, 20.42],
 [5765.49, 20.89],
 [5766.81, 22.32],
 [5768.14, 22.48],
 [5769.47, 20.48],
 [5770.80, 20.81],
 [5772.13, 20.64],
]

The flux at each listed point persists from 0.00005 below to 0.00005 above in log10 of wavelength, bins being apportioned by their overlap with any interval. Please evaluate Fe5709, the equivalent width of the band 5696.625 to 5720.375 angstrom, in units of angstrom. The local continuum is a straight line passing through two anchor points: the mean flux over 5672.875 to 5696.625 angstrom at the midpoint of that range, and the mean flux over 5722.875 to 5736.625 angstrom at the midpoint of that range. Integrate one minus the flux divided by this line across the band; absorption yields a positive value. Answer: 0.5 angstrom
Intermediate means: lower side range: 19.5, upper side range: 20.4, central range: 19.6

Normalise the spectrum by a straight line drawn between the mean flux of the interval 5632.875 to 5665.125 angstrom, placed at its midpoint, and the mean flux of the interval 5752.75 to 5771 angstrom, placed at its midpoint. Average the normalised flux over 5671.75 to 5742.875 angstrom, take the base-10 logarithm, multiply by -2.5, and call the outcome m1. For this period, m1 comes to 0.01 mag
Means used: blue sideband 19.2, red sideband 20.6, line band 19.8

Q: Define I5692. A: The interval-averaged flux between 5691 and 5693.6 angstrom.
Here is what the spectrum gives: 20.4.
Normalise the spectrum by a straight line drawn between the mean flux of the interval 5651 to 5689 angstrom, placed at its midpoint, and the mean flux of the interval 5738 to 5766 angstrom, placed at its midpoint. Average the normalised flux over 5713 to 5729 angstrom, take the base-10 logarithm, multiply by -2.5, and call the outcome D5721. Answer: -0.01 mag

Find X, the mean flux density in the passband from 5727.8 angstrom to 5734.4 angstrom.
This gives 20.6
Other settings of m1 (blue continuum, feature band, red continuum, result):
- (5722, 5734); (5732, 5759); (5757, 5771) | 0.02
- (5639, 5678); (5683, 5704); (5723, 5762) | 0.01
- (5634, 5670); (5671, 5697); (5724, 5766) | 0.00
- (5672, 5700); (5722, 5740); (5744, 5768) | -0.03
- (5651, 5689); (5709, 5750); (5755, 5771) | 0.02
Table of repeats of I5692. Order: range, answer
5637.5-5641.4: 19.4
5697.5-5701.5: 19.9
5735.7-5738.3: 20.5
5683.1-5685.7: 19.2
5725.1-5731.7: 19.7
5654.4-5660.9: 18.8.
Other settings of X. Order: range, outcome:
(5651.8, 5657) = 18.7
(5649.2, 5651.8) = 19.7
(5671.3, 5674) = 20.9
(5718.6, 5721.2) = 21.2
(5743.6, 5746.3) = 19.9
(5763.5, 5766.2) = 20.7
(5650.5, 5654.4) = 19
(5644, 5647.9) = 21.7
